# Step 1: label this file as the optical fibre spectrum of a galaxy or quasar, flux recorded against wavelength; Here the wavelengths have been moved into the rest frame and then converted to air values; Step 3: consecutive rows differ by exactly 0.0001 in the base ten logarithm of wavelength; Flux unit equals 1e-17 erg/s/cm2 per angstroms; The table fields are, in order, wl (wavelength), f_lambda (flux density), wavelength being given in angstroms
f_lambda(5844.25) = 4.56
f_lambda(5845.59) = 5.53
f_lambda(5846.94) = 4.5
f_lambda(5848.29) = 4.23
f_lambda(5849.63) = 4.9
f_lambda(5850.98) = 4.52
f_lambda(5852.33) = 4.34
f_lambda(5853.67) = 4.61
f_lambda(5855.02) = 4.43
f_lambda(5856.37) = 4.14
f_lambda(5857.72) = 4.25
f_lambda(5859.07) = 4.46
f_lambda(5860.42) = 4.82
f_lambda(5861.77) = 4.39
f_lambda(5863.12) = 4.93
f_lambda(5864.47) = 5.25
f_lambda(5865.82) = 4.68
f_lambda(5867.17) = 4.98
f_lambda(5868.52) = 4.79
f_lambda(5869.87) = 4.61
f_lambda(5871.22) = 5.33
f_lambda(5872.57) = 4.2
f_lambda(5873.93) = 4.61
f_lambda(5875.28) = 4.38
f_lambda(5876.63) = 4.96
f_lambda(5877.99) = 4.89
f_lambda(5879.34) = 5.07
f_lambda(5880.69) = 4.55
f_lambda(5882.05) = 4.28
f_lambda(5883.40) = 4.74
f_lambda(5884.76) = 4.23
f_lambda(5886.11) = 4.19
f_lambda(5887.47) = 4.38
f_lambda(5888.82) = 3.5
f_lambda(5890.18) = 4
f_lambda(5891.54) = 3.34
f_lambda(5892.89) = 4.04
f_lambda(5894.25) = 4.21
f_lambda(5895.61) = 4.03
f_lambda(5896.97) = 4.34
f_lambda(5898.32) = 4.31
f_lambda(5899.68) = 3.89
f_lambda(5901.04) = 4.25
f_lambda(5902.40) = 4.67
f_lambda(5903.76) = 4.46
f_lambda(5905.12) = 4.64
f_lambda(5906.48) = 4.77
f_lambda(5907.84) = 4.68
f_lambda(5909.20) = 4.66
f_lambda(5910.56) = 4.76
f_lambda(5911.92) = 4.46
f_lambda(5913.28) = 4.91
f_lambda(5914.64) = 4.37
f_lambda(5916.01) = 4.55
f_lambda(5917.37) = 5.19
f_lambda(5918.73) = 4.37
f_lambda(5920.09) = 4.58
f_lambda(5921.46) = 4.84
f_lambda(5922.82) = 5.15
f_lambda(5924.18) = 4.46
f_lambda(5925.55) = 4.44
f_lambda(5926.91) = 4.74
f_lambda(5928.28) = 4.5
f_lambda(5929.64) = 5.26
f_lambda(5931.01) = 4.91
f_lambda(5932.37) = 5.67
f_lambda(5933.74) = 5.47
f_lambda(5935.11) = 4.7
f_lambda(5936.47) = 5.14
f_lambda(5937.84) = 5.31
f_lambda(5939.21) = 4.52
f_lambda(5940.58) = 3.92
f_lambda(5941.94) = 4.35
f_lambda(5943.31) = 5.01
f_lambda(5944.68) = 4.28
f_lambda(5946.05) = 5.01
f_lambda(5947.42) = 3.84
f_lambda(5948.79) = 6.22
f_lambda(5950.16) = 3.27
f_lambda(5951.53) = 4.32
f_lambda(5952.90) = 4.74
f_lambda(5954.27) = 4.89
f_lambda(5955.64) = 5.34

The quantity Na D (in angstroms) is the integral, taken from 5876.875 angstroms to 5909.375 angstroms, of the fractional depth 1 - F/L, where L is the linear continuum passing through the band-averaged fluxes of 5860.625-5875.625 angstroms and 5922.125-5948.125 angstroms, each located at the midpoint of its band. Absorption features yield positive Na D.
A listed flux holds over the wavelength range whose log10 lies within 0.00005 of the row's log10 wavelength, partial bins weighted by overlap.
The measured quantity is 2.9 angstroms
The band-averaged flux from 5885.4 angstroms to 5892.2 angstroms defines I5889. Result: 3.88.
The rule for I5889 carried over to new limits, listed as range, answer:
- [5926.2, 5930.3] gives 4.83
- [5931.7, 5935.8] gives 5.28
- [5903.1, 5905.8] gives 4.55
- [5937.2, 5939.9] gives 4.9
